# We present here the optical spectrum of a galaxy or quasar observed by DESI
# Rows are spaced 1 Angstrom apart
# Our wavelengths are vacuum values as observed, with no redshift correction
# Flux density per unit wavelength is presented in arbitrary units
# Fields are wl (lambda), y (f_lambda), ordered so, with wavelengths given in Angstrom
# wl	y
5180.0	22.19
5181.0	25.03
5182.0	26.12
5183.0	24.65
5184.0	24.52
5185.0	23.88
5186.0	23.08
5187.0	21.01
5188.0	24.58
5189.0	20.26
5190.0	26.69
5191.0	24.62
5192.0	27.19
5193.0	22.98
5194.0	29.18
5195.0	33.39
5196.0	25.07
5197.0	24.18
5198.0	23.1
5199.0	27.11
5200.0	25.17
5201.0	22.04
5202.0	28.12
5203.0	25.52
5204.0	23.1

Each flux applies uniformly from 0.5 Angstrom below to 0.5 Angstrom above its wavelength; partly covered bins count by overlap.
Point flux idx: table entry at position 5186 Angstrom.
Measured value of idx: 23.08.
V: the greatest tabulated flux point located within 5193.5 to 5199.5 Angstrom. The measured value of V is 33.39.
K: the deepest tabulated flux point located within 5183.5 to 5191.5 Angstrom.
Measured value 20.26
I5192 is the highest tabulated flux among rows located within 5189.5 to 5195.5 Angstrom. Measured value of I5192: 33.39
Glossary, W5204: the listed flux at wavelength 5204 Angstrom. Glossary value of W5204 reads 23.1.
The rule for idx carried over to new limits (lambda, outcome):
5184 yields 24.52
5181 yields 25.03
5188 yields 24.58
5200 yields 25.17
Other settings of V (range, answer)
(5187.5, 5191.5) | 26.69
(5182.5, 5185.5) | 24.65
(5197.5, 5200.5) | 27.11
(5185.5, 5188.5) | 24.58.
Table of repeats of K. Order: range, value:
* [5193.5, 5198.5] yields 23.1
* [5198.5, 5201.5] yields 22.04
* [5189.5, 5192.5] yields 24.62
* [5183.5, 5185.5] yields 23.88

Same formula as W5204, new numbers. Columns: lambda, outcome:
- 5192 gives 27.19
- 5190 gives 26.69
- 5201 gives 22.04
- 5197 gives 24.18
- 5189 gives 20.26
